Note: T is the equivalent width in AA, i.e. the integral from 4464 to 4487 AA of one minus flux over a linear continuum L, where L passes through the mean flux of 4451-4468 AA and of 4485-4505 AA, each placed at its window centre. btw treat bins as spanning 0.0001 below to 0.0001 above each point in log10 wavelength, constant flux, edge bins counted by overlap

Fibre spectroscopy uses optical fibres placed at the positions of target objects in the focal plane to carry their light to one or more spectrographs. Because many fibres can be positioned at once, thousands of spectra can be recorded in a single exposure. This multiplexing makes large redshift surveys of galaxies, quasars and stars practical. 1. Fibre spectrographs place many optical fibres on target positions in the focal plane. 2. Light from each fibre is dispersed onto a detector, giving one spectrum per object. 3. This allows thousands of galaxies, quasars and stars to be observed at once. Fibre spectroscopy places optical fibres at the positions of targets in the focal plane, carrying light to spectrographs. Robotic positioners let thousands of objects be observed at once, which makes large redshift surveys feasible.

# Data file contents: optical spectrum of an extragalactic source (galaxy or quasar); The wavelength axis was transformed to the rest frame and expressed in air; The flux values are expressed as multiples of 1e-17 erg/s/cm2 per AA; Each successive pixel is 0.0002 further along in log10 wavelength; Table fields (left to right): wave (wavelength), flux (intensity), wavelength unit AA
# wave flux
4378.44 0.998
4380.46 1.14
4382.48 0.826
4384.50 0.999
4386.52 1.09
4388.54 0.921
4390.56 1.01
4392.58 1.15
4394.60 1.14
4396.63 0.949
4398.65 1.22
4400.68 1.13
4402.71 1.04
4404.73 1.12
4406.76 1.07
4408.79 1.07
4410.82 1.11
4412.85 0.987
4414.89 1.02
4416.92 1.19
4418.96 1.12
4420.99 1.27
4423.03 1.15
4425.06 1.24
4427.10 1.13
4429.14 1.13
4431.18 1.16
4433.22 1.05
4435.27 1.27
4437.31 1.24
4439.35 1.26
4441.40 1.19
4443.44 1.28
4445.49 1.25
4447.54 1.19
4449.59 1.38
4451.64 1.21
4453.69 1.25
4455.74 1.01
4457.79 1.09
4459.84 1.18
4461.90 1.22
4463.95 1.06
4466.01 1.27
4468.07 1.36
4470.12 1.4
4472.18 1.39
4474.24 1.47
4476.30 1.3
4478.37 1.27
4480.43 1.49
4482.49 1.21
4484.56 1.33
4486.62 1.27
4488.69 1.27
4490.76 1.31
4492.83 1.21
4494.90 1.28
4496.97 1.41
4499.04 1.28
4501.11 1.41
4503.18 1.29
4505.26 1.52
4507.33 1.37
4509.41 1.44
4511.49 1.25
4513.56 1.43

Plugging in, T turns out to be -1.8 AA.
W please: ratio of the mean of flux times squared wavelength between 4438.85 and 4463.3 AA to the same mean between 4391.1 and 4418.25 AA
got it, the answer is 1.1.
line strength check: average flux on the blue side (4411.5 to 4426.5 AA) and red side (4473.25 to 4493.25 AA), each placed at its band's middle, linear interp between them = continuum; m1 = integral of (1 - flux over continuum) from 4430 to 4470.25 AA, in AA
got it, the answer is 0.4 AA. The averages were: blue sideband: 1.14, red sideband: 1.32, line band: 1.21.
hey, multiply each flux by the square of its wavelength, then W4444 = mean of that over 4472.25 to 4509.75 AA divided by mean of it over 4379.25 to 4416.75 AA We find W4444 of 1.32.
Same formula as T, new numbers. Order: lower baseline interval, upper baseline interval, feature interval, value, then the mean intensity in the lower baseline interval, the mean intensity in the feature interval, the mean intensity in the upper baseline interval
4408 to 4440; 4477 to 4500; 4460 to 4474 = -0.4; 1.15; 1.29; 1.3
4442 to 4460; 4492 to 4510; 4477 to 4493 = 0.1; 1.21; 1.3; 1.36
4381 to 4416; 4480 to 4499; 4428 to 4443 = -0.5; 1.05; 1.19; 1.3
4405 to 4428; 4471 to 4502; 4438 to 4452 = -0.5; 1.12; 1.25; 1.33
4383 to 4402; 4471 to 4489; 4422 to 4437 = 0.2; 1.06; 1.17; 1.34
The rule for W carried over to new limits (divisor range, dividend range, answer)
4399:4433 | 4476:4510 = 1.23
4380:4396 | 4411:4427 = 1.12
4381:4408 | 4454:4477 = 1.23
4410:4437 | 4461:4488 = 1.17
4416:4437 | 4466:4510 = 1.18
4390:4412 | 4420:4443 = 1.11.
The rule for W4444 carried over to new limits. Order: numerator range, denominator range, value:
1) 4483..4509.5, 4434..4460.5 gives 1.12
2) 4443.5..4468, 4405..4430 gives 1.09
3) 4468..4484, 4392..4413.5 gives 1.29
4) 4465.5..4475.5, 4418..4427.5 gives 1.19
